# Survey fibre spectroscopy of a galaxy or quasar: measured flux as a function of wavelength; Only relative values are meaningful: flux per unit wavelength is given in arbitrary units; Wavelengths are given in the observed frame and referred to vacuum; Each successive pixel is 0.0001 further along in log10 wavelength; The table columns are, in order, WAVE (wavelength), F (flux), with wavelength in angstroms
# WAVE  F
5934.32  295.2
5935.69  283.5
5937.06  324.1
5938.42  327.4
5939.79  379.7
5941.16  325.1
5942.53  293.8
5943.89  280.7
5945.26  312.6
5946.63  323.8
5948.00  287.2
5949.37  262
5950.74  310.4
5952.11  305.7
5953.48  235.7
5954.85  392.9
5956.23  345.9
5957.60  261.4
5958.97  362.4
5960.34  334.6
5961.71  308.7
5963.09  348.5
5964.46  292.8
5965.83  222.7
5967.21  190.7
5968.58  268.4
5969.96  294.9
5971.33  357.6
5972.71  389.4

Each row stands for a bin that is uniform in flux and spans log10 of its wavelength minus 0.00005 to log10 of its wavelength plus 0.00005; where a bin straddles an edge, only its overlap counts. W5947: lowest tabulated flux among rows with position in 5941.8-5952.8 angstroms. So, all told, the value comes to 262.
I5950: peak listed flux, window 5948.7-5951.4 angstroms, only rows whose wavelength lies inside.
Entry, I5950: 310.4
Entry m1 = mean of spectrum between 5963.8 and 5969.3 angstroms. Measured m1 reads 243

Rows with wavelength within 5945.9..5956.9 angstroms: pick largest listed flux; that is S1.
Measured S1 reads 392.9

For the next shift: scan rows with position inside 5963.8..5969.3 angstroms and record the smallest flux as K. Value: 190.7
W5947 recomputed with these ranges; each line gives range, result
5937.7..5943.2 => 293.8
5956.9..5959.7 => 261.4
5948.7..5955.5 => 235.7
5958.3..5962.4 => 308.7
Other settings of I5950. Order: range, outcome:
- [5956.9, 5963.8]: 362.4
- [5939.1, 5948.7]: 379.7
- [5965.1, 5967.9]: 222.7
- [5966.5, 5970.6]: 294.9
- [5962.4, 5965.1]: 348.5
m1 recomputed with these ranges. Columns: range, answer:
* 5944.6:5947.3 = 318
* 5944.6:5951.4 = 299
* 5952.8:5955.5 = 314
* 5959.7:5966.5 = 302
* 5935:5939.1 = 312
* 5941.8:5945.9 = 296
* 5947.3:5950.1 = 275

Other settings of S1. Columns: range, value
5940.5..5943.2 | 325.1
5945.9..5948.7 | 323.8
